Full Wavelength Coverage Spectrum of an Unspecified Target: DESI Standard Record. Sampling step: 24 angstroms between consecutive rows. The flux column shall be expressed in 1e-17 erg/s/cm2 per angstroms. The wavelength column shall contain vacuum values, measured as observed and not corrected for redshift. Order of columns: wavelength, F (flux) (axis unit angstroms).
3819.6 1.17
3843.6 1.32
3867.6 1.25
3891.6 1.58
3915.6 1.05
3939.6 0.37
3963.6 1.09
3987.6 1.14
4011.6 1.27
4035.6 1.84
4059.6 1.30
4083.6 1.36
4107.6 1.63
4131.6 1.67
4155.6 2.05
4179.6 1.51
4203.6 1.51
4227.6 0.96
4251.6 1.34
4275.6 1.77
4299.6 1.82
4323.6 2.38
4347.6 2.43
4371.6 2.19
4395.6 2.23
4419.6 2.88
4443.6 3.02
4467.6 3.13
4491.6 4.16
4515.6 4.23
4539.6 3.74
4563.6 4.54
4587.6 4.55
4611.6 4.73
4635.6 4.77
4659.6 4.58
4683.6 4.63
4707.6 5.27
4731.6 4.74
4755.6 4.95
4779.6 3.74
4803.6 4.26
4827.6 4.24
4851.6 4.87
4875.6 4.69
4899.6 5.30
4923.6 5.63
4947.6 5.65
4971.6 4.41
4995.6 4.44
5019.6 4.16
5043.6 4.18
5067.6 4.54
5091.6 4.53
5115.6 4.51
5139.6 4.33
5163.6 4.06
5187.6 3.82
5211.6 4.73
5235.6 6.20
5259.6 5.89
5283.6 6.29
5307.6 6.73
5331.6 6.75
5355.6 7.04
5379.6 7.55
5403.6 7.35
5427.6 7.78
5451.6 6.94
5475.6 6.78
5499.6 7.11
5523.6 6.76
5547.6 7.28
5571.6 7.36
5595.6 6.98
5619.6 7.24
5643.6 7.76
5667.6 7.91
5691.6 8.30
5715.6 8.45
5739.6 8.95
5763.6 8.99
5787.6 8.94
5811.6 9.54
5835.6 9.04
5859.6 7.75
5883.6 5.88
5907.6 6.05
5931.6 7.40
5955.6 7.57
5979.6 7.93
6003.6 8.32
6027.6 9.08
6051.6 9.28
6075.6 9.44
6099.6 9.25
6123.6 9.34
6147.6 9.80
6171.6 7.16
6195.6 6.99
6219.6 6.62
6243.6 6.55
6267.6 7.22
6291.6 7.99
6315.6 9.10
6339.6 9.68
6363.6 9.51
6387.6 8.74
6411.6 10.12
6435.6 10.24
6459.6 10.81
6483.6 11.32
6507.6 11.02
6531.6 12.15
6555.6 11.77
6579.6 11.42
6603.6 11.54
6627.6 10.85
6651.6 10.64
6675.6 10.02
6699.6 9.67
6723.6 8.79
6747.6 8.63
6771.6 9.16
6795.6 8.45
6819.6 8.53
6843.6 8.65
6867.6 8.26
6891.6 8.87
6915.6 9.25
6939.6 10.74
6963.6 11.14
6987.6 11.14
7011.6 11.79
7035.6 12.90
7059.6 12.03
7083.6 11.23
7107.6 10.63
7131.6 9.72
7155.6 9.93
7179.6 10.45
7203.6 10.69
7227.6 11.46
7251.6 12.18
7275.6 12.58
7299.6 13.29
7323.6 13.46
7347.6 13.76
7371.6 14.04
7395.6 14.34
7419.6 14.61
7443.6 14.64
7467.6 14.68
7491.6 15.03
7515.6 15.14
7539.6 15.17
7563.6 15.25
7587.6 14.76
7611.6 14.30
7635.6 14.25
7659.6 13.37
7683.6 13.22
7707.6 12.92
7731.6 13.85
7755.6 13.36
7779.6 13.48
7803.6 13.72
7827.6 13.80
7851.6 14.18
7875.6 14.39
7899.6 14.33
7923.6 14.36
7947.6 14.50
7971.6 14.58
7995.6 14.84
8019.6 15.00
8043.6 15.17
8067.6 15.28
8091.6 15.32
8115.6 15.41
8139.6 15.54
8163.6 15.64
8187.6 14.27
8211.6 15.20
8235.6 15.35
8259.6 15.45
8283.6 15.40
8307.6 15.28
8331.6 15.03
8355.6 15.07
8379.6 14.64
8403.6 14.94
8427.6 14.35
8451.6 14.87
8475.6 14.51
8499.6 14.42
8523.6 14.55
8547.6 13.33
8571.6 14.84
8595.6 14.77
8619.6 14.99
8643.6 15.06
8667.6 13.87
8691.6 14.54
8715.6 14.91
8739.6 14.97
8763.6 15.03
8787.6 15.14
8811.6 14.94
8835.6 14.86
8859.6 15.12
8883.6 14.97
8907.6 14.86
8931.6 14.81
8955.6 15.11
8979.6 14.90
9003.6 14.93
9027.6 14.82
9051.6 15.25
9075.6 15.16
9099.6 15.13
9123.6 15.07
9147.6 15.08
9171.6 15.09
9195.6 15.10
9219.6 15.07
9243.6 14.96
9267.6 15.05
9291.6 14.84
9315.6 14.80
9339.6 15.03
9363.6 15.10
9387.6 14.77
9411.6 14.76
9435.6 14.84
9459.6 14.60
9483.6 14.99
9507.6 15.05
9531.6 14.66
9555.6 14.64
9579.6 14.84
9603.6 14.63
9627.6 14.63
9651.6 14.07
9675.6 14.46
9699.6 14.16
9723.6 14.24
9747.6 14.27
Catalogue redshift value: 0.000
